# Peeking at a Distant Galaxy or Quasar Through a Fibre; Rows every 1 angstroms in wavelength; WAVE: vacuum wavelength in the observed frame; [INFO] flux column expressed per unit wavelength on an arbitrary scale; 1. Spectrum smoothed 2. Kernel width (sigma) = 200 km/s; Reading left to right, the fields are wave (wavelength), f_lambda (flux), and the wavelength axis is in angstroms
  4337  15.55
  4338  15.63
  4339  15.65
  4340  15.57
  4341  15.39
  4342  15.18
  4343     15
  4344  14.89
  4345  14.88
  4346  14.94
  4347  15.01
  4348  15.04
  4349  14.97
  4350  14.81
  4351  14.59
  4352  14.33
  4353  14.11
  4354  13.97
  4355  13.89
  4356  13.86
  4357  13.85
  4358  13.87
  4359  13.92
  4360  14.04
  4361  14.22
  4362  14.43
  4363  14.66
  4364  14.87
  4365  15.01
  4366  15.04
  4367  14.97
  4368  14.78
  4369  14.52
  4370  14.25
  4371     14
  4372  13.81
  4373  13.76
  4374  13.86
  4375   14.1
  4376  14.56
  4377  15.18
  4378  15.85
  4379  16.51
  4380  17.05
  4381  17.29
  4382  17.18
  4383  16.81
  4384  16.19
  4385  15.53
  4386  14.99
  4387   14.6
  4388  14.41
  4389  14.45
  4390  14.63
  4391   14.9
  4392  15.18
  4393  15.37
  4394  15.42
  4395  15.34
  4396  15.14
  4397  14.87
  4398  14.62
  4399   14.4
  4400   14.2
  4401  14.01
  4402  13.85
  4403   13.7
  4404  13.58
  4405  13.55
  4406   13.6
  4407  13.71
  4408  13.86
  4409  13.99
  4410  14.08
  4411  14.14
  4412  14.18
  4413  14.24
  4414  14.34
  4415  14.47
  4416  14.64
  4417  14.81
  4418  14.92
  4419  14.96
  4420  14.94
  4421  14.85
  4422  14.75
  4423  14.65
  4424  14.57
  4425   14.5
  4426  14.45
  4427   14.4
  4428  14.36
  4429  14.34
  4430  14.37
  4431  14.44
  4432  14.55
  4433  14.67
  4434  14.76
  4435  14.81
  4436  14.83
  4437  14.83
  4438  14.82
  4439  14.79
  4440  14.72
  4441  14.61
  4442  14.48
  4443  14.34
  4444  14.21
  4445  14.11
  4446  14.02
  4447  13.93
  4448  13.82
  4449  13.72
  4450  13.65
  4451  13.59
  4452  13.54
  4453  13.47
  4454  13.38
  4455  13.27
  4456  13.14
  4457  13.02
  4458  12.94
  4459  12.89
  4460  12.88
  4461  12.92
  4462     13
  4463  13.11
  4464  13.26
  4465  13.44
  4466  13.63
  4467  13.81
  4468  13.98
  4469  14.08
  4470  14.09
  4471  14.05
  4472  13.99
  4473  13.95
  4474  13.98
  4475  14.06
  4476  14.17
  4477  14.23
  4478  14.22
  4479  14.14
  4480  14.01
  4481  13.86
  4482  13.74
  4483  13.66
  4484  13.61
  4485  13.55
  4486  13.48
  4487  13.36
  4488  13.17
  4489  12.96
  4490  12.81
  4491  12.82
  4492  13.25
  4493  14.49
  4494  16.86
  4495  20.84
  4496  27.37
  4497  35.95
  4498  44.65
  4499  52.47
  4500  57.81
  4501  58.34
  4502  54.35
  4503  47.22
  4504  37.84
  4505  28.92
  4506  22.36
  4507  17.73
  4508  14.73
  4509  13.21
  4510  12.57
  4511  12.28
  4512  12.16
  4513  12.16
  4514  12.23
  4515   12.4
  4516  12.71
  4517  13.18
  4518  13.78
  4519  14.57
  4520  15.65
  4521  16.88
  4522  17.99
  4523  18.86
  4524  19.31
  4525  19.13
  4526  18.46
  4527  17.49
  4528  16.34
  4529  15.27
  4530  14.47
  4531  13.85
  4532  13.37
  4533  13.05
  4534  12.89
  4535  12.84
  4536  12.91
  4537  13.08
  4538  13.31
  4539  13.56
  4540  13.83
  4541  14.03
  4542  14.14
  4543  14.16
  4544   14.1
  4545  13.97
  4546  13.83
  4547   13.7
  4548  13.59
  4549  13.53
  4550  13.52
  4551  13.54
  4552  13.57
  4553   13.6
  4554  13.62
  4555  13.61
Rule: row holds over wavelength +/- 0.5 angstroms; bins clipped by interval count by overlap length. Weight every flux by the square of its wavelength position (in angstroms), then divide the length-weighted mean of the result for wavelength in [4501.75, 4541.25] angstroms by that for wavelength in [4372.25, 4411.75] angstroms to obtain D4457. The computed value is 1.2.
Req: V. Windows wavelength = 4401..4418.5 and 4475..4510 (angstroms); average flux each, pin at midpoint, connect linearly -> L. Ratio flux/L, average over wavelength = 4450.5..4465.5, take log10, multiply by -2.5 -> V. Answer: 0.42 mag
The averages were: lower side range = 14.1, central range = 13.2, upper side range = 23.1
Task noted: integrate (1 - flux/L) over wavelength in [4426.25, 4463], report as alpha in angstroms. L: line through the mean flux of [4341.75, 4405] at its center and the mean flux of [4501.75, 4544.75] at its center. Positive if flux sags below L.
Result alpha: 4.3 angstroms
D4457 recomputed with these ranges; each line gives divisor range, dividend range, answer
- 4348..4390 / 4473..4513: 1.56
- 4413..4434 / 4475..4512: 1.60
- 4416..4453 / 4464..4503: 1.45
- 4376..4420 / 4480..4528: 1.49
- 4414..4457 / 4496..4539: 1.56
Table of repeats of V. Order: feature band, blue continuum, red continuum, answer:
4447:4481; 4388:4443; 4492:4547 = 0.25 mag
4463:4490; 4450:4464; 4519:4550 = -0.01 mag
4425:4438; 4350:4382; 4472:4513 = 0.25 mag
